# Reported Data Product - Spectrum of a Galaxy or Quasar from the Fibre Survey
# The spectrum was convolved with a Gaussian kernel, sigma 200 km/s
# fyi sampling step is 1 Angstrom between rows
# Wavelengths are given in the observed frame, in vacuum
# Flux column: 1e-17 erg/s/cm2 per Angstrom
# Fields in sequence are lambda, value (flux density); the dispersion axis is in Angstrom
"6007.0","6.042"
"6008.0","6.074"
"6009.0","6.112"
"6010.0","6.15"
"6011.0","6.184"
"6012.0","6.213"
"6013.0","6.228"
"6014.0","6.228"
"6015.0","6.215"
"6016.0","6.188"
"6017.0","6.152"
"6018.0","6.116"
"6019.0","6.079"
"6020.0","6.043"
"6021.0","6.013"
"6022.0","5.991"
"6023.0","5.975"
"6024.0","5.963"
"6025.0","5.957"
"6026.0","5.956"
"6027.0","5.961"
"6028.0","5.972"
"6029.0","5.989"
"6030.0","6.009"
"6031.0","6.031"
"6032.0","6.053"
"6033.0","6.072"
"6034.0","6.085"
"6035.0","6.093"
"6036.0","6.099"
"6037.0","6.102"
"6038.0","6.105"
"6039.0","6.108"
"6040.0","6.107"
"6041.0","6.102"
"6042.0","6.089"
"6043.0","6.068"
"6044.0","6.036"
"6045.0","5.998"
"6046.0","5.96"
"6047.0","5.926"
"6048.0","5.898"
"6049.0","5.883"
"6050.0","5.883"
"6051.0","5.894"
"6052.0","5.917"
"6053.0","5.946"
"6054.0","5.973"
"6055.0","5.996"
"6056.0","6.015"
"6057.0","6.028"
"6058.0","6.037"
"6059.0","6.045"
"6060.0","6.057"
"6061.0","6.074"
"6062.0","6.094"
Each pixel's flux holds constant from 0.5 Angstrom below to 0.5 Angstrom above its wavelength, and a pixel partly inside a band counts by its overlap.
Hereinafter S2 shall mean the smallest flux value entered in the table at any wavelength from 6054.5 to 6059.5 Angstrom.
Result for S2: 5.996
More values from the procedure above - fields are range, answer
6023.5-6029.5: 5.956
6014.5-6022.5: 5.991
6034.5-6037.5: 6.093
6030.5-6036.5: 6.031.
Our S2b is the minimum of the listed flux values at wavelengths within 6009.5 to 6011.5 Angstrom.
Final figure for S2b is 6.15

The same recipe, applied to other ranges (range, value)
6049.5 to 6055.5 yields 5.883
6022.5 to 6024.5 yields 5.963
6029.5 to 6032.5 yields 6.009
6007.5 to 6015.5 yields 6.074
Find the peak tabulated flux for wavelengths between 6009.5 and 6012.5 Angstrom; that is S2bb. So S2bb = 6.213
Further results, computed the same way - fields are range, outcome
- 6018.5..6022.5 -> 6.079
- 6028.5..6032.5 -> 6.053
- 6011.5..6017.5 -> 6.228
